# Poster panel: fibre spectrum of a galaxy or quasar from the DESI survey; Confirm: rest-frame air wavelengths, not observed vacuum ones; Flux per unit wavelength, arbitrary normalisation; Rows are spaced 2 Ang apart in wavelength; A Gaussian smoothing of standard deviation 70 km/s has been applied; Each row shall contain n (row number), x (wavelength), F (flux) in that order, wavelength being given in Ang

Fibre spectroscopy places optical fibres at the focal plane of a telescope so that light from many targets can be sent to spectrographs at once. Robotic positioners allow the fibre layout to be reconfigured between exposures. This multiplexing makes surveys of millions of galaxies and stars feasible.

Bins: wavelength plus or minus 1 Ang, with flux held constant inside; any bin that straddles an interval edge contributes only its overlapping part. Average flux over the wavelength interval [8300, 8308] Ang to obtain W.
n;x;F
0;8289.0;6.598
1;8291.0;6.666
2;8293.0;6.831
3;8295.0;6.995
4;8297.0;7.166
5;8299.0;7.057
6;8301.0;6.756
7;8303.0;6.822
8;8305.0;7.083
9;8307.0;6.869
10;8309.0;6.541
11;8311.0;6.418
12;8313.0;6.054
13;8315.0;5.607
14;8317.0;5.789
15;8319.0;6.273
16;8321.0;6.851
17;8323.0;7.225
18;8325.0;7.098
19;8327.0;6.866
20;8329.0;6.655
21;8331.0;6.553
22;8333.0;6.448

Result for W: 6.88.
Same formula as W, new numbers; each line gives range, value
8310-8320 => 6.03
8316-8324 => 6.53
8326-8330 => 6.76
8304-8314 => 6.59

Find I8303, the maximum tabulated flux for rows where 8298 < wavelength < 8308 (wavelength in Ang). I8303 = 7.083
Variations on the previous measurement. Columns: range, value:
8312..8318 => 6.054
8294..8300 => 7.166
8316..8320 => 6.273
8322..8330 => 7.225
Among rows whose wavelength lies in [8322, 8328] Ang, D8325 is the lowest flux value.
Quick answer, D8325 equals 6.866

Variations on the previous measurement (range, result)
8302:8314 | 6.054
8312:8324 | 5.607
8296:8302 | 6.756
